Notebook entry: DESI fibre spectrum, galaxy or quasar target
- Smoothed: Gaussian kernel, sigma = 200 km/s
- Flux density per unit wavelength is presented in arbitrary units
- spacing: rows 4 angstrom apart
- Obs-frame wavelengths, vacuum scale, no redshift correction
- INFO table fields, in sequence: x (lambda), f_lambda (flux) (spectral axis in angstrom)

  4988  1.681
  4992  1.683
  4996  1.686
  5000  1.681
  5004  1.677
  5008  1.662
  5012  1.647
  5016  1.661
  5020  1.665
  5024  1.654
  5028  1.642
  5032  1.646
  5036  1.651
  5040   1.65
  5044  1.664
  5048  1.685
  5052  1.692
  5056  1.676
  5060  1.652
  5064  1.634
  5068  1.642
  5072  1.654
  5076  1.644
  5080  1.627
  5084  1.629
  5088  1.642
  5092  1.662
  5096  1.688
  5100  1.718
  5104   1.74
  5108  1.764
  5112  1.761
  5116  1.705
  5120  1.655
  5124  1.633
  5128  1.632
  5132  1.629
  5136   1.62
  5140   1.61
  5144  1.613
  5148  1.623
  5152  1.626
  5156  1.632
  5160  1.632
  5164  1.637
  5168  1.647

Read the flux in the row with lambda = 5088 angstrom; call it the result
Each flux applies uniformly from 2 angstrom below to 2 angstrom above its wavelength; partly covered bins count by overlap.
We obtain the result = 1.642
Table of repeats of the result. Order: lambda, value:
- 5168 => 1.647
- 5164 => 1.637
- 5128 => 1.632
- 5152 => 1.626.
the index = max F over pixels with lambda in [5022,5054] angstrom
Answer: 1.692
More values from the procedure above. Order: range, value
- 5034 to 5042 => 1.651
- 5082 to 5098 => 1.688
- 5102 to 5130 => 1.764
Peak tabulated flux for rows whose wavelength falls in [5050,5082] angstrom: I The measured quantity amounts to 1.692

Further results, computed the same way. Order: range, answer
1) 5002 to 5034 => 1.677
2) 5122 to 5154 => 1.633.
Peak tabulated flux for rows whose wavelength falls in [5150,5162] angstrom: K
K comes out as 1.632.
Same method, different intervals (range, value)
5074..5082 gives 1.644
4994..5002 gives 1.686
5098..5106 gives 1.74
